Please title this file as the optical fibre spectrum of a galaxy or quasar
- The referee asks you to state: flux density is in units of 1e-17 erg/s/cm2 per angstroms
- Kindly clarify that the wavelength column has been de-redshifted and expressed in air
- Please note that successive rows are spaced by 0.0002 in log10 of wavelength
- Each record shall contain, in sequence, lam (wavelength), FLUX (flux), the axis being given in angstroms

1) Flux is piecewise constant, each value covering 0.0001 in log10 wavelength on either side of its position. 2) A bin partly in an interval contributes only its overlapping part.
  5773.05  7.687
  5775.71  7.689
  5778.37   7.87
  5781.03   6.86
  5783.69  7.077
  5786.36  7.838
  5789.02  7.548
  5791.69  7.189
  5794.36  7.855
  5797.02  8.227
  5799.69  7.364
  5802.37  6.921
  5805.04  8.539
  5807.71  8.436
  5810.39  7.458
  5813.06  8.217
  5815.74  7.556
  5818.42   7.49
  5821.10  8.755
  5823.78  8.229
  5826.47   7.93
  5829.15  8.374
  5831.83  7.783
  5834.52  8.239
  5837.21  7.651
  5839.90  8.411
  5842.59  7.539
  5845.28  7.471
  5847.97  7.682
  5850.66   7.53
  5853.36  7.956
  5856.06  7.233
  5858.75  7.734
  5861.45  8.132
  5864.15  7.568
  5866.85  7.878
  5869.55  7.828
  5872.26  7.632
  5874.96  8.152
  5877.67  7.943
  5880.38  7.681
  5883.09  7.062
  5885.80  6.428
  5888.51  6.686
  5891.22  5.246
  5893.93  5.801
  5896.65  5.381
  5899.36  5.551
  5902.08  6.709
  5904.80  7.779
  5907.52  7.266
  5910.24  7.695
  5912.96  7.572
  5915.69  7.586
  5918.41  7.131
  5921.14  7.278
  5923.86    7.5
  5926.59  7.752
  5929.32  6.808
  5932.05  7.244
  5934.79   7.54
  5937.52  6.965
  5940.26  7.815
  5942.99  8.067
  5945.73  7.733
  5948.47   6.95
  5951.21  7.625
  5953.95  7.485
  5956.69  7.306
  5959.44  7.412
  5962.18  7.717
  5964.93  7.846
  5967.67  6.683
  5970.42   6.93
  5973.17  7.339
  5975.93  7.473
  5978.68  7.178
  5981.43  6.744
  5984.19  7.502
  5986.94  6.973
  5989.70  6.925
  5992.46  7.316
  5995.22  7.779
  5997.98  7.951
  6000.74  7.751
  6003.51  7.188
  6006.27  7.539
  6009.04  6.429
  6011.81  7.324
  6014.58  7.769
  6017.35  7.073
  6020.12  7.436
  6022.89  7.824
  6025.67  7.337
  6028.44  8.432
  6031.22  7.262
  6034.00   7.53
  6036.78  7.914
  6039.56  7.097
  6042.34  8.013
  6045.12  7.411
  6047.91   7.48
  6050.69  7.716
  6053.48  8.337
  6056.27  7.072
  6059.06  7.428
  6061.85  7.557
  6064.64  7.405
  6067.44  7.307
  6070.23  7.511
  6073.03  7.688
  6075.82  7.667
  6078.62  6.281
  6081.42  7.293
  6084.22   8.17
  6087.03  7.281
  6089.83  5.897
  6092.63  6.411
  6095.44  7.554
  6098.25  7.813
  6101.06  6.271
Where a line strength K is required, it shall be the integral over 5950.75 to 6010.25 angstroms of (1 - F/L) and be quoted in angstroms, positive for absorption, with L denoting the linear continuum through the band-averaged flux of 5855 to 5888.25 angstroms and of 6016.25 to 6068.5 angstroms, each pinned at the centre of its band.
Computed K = 2.0 angstroms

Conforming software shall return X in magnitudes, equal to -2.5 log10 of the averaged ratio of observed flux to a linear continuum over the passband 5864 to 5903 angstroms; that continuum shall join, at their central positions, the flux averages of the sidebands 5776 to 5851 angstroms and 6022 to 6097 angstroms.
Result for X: 0.12 mag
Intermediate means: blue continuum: 7.79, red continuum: 7.44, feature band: 6.88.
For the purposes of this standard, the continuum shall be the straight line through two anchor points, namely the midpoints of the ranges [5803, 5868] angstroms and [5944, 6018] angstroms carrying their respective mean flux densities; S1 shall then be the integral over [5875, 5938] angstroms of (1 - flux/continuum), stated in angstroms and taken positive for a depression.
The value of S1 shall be 5.1 angstroms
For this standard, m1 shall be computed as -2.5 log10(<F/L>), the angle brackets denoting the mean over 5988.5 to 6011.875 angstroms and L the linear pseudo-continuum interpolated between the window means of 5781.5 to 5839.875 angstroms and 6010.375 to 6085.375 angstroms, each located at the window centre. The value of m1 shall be 0.034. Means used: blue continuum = 7.84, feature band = 7.36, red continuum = 7.53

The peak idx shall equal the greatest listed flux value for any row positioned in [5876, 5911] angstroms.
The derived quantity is 7.943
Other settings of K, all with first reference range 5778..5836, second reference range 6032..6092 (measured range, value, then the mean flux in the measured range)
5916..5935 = 0.75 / 7.32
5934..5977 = 0.86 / 7.43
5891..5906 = 3.02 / 6.12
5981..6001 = 0.39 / 7.38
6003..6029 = 0.26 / 7.41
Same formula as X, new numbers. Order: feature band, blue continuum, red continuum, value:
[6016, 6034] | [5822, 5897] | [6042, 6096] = -0.02 mag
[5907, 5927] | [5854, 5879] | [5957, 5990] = 0.01 mag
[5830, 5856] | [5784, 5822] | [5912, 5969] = -0.02 mag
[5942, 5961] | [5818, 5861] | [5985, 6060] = 0.02 mag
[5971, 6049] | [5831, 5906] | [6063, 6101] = -0.03 mag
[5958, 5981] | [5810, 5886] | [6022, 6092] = 0.04 mag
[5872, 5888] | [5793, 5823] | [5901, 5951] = 0.03 mag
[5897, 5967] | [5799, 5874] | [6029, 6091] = 0.05 mag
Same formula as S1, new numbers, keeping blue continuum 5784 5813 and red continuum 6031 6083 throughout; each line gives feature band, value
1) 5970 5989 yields 1.0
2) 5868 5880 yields -0.3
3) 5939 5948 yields -0.2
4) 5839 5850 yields -0.1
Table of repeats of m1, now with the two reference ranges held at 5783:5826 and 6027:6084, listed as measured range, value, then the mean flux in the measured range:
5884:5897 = 0.27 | 5.99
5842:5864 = 0.01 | 7.66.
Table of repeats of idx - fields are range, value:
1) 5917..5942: 7.815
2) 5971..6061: 8.432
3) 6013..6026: 7.824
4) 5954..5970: 7.846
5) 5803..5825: 8.755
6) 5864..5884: 8.152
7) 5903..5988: 8.067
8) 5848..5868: 8.132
